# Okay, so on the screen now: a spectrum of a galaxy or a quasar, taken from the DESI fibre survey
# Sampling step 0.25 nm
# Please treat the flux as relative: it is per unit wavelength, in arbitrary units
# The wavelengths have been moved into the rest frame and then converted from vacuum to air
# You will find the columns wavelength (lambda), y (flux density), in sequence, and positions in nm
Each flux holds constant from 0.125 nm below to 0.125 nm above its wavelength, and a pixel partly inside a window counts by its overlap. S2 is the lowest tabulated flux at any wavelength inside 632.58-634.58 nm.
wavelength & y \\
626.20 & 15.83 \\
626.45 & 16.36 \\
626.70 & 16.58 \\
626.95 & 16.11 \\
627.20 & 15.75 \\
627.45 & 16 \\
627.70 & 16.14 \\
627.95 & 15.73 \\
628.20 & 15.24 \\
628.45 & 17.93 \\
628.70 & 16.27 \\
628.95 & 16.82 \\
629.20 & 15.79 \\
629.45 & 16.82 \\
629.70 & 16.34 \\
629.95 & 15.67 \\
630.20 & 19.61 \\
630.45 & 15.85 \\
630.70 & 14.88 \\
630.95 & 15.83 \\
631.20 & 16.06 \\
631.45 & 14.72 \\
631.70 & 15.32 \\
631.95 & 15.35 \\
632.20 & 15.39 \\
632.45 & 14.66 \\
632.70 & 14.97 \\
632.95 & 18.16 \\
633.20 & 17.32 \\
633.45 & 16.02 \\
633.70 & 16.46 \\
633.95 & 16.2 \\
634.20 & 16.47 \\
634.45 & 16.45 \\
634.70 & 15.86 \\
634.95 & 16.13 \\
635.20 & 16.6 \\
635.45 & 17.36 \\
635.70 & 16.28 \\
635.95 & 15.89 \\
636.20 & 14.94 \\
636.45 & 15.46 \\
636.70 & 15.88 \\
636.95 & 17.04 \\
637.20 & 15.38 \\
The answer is 14.97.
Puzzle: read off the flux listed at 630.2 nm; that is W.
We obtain 19.61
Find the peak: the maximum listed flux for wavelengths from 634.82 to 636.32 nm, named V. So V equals 17.36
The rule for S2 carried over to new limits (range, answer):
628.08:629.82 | 15.24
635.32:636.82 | 14.94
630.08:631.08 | 14.88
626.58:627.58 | 15.75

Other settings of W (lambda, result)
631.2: 16.06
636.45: 15.46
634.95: 16.13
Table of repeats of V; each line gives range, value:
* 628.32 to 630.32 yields 19.61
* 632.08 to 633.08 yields 18.16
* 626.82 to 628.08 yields 16.14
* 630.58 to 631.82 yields 16.06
